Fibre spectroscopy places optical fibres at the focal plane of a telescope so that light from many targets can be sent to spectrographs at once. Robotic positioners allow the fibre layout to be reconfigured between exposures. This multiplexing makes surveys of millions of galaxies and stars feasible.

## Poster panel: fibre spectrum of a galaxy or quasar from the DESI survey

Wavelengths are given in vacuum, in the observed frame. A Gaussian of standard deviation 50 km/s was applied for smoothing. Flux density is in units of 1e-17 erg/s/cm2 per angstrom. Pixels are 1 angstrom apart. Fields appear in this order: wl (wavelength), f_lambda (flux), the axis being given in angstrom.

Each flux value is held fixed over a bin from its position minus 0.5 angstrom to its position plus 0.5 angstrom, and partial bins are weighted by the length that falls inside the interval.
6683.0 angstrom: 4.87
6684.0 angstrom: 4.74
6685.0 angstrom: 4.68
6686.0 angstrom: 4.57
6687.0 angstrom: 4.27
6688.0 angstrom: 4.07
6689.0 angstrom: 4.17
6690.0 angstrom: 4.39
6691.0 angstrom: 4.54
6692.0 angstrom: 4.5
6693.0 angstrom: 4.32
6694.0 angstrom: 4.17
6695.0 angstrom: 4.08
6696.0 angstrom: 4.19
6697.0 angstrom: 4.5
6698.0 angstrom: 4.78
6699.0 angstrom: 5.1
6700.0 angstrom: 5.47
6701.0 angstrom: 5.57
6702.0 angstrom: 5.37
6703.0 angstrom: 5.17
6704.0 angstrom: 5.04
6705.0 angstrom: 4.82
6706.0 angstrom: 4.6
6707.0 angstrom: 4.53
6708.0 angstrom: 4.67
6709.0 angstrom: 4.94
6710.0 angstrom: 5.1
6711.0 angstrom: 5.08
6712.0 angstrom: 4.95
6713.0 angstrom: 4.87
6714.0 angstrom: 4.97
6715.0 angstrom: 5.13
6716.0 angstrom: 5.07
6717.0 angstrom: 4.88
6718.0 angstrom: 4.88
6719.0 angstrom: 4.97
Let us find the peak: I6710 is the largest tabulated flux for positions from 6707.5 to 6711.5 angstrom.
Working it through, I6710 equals 5.1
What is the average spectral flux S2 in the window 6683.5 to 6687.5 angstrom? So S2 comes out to 4.56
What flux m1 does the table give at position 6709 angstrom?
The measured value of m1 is 4.94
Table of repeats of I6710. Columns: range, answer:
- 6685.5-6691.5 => 4.57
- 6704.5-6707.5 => 4.82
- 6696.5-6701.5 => 5.57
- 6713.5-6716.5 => 5.13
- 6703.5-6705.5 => 5.04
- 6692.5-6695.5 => 4.32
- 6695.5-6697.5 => 4.5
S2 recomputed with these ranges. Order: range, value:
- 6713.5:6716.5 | 5.06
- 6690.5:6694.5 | 4.38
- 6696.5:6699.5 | 4.79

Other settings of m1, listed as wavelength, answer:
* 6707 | 4.53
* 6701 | 5.57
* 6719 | 4.97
